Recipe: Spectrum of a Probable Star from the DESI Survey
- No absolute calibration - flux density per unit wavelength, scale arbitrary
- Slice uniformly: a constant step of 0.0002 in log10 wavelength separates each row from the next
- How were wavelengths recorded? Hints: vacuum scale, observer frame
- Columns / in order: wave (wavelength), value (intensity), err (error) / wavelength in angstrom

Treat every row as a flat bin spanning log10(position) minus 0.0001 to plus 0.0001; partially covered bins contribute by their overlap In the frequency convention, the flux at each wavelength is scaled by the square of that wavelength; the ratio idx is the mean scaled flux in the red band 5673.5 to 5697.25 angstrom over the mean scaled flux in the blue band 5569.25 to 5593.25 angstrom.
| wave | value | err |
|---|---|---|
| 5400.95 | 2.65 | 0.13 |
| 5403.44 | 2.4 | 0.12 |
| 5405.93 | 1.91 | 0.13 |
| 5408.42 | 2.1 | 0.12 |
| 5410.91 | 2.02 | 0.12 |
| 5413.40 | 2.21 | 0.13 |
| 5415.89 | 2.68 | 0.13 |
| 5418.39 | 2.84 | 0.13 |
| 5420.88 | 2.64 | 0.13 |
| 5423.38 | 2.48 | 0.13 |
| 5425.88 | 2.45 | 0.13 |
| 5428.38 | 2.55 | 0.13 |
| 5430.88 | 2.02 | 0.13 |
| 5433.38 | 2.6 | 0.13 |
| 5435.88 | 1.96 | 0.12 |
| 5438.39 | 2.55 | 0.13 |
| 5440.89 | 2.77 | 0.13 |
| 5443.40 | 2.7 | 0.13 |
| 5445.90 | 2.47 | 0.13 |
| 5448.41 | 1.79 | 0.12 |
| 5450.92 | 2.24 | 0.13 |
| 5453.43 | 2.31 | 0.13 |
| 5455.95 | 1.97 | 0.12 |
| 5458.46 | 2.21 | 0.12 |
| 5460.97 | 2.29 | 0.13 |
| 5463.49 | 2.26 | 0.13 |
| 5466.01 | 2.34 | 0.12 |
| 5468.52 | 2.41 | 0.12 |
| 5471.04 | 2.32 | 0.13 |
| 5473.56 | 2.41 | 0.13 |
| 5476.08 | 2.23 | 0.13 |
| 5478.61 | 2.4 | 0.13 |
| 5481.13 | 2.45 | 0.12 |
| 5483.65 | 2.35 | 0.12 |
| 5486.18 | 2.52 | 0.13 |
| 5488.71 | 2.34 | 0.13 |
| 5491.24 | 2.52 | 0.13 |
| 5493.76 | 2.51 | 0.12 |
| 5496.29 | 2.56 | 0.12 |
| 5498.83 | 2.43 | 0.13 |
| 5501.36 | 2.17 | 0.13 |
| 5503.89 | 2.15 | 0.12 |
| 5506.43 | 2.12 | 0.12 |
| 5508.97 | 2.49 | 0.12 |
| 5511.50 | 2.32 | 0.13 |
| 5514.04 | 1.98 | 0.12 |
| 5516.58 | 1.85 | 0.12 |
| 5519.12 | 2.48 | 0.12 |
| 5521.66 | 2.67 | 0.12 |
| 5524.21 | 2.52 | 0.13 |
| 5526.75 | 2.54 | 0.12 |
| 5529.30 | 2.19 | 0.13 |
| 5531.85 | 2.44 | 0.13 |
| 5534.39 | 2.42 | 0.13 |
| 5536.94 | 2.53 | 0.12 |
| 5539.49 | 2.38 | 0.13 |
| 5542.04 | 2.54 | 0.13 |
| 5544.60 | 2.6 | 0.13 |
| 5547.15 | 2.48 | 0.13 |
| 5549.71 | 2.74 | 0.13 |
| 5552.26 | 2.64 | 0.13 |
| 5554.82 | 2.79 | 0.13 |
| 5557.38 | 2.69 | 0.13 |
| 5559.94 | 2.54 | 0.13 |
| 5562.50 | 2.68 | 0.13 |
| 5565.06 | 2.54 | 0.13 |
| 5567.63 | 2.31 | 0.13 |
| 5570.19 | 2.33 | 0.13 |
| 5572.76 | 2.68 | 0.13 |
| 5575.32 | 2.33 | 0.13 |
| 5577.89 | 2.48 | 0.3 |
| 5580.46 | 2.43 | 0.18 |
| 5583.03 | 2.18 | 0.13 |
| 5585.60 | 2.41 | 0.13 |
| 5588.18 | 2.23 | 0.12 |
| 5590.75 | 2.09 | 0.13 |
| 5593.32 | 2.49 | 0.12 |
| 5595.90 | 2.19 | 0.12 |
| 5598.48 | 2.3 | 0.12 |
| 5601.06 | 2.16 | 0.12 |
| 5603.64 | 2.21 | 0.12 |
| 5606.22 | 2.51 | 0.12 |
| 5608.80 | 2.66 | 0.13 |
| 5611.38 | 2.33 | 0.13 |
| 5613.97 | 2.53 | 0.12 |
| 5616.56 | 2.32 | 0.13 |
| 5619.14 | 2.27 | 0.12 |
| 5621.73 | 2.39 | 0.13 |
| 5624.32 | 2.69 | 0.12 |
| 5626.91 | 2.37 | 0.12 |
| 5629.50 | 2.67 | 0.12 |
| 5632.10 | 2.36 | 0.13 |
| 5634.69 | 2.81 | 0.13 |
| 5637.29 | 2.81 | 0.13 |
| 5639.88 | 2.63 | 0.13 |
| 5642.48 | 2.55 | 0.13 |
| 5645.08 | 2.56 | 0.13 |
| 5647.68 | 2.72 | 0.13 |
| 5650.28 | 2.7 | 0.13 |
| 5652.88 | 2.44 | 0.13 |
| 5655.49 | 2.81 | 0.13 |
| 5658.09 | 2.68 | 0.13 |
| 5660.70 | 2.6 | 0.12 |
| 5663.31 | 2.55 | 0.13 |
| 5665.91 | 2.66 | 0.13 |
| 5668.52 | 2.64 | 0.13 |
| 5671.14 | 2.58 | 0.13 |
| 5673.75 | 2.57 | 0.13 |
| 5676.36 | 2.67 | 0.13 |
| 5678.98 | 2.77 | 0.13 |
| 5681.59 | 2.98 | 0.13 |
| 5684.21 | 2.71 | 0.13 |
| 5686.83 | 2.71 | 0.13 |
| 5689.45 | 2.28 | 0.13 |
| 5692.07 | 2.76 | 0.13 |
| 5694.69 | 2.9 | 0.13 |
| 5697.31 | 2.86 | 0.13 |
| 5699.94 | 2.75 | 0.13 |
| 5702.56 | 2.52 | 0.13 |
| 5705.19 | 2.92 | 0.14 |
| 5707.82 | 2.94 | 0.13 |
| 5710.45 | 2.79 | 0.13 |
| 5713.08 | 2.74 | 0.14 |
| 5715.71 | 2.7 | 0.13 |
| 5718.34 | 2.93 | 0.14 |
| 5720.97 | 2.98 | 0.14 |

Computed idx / 1.2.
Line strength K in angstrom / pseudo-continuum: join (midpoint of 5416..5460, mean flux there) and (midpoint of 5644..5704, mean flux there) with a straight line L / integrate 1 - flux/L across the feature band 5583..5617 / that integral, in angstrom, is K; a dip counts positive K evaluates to 3.3 angstrom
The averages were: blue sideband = 2.39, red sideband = 2.67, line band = 2.33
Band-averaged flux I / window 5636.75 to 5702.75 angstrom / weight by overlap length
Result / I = 2.67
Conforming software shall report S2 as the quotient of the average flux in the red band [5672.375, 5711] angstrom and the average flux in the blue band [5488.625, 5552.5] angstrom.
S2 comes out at 1.14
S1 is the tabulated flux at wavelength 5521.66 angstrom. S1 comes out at 2.67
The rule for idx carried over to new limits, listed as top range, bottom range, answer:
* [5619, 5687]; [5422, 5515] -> 1.20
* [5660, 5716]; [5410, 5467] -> 1.25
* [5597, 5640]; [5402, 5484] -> 1.12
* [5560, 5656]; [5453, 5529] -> 1.10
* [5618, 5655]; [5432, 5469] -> 1.19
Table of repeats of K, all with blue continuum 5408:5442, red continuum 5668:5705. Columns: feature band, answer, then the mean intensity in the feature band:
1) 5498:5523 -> 2.51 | 2.26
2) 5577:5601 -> 2.75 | 2.3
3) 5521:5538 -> 0.47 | 2.46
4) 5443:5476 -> 2.53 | 2.27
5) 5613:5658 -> 1.32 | 2.57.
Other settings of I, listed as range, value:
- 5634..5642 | 2.72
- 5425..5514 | 2.34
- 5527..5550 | 2.47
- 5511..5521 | 2.18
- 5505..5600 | 2.42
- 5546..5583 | 2.53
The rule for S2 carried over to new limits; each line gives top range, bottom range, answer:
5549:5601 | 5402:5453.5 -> 1.03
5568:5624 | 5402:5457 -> 1.01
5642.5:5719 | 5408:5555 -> 1.13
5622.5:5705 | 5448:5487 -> 1.16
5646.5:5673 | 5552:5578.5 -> 1.04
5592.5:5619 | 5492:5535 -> 1.01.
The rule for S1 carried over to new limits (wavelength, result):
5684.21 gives 2.71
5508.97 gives 2.49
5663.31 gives 2.55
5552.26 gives 2.64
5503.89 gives 2.15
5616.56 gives 2.32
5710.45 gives 2.79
